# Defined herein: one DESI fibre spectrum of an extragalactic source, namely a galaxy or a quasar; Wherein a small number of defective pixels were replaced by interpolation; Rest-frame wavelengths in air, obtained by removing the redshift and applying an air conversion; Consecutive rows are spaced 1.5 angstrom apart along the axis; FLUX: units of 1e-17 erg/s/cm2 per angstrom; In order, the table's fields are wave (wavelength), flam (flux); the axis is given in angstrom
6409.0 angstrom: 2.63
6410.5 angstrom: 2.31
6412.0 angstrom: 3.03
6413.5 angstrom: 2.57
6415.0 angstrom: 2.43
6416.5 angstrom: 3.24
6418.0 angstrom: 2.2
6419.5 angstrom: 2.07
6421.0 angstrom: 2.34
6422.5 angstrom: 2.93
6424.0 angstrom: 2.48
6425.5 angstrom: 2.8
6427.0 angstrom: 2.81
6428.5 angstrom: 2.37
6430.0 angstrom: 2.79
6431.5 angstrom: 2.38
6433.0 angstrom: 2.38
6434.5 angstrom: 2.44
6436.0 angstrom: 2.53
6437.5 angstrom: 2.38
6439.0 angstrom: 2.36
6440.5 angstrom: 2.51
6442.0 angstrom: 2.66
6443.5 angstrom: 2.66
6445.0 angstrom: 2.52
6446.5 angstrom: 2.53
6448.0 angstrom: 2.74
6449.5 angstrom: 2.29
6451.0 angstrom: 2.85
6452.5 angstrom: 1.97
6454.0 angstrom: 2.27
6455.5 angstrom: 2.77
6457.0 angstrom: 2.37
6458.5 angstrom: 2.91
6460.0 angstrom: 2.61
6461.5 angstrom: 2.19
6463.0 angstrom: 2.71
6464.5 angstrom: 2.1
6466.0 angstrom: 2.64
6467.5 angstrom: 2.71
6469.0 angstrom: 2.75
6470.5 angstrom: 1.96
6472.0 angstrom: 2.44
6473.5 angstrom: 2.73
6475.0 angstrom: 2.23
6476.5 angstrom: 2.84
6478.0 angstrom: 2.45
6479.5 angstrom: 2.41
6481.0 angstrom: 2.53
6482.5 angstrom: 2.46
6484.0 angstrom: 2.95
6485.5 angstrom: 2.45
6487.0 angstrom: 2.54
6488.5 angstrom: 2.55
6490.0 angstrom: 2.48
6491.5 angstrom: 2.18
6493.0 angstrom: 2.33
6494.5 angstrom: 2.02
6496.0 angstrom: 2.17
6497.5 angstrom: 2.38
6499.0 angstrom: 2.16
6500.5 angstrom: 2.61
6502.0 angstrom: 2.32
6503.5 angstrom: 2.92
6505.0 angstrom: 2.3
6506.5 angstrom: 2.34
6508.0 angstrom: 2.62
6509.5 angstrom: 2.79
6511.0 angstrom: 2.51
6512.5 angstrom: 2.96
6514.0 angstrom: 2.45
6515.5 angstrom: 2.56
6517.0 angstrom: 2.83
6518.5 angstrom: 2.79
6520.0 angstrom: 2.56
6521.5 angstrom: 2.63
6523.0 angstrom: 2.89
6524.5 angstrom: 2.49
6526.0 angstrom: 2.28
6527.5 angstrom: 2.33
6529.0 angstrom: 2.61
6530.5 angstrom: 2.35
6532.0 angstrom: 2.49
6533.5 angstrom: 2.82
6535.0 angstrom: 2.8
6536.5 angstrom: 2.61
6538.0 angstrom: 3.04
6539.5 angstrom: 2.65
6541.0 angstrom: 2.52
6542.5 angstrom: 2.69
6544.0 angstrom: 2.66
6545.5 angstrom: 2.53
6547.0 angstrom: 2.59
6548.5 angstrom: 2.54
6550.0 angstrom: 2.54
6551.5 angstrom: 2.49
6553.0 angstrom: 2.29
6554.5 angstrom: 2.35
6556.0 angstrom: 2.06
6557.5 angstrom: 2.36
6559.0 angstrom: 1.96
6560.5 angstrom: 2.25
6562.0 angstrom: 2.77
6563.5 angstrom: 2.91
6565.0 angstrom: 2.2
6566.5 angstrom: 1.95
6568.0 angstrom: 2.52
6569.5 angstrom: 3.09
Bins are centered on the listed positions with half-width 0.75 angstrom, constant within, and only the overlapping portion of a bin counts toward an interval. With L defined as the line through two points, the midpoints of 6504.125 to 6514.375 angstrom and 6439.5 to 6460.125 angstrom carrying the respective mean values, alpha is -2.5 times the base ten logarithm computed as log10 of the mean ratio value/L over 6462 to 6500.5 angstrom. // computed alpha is 0.05 mag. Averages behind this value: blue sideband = 2.54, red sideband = 2.58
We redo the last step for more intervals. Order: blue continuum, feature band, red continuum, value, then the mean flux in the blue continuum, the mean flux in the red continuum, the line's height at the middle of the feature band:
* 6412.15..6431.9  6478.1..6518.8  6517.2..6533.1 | 0.028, 2.59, 2.56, 2.57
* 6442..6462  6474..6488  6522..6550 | 0.003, 2.52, 2.6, 2.55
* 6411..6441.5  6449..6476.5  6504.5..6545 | 0.039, 2.55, 2.62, 2.57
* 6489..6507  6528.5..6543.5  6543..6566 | -0.109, 2.35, 2.43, 2.41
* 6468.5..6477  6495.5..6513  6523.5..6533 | -0.020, 2.47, 2.45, 2.46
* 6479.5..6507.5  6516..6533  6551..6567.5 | -0.084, 2.43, 2.33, 2.38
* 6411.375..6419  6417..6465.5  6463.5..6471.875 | 0.022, 2.67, 2.44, 2.56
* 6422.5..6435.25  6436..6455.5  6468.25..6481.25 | 0.022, 2.58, 2.48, 2.54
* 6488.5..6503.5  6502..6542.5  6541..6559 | -0.098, 2.34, 2.45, 2.39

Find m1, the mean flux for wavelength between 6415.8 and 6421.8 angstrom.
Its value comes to 2.46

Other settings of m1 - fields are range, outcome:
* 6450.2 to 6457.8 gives 2.45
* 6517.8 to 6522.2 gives 2.66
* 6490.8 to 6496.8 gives 2.18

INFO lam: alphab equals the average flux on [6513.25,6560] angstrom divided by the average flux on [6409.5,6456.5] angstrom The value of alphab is 1.00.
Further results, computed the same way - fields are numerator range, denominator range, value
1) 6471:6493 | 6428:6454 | 1.01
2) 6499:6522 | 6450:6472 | 1.05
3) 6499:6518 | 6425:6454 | 1.03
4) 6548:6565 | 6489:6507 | 1.02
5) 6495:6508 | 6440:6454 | 0.96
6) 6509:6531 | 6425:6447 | 1.03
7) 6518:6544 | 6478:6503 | 1.08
